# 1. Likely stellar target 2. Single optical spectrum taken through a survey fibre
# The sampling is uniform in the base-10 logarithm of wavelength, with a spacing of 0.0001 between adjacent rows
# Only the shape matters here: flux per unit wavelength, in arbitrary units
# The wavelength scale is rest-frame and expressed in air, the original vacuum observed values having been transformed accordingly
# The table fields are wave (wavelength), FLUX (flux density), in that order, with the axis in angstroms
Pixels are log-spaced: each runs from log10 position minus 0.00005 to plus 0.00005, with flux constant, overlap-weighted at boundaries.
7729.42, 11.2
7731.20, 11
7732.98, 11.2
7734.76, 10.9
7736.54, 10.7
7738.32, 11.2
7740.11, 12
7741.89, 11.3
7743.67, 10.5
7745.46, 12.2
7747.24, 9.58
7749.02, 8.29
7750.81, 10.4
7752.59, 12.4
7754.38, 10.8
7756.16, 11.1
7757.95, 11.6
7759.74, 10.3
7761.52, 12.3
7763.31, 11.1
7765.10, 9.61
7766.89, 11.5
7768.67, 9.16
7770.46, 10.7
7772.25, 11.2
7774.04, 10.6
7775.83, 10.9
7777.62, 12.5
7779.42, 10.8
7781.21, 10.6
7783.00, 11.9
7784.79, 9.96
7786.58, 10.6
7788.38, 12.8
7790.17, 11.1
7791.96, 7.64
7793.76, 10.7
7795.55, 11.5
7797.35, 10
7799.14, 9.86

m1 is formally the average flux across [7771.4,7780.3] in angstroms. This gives 11.2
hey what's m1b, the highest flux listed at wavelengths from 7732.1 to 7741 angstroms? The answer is 12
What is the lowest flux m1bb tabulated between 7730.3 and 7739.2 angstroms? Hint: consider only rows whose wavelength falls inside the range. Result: 10.7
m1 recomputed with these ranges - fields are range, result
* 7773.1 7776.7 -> 10.8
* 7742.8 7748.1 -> 10.8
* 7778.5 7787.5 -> 10.8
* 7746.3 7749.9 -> 9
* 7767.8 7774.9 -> 10.4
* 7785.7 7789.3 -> 11.7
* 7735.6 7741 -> 11.3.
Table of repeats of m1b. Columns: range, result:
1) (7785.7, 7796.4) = 12.8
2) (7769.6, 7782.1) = 12.5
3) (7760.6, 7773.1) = 12.3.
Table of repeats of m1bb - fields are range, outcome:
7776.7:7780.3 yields 10.8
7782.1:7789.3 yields 9.96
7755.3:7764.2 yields 10.3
